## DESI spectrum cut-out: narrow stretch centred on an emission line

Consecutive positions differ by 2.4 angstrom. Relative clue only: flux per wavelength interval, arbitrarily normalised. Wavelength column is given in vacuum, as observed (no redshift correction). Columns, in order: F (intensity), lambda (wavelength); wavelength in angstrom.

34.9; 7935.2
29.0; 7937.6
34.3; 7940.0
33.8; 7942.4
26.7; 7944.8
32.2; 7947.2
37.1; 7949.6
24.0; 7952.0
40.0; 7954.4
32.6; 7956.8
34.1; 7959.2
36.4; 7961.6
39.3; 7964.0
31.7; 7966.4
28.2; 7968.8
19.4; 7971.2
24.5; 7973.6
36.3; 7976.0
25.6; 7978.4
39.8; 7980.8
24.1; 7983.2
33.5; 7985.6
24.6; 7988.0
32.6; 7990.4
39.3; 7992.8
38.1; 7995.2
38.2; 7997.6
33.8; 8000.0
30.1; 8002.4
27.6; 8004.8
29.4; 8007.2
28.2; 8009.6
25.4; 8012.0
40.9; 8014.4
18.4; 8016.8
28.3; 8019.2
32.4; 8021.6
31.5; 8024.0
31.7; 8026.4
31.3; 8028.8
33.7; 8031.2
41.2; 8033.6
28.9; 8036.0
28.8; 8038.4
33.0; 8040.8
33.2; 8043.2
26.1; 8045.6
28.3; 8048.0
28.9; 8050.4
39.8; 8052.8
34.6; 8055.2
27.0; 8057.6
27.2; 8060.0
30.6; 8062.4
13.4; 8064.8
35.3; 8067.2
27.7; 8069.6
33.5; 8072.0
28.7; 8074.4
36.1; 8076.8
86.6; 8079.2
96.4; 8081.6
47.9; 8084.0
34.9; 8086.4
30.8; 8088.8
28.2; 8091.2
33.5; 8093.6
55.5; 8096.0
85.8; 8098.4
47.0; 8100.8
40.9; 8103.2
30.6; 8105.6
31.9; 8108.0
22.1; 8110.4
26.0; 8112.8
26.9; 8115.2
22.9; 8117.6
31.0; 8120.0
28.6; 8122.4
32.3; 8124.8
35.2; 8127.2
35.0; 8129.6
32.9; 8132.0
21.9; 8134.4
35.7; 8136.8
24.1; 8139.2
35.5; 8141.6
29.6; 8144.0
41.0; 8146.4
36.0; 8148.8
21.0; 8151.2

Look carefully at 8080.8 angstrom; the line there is [S II] 6716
